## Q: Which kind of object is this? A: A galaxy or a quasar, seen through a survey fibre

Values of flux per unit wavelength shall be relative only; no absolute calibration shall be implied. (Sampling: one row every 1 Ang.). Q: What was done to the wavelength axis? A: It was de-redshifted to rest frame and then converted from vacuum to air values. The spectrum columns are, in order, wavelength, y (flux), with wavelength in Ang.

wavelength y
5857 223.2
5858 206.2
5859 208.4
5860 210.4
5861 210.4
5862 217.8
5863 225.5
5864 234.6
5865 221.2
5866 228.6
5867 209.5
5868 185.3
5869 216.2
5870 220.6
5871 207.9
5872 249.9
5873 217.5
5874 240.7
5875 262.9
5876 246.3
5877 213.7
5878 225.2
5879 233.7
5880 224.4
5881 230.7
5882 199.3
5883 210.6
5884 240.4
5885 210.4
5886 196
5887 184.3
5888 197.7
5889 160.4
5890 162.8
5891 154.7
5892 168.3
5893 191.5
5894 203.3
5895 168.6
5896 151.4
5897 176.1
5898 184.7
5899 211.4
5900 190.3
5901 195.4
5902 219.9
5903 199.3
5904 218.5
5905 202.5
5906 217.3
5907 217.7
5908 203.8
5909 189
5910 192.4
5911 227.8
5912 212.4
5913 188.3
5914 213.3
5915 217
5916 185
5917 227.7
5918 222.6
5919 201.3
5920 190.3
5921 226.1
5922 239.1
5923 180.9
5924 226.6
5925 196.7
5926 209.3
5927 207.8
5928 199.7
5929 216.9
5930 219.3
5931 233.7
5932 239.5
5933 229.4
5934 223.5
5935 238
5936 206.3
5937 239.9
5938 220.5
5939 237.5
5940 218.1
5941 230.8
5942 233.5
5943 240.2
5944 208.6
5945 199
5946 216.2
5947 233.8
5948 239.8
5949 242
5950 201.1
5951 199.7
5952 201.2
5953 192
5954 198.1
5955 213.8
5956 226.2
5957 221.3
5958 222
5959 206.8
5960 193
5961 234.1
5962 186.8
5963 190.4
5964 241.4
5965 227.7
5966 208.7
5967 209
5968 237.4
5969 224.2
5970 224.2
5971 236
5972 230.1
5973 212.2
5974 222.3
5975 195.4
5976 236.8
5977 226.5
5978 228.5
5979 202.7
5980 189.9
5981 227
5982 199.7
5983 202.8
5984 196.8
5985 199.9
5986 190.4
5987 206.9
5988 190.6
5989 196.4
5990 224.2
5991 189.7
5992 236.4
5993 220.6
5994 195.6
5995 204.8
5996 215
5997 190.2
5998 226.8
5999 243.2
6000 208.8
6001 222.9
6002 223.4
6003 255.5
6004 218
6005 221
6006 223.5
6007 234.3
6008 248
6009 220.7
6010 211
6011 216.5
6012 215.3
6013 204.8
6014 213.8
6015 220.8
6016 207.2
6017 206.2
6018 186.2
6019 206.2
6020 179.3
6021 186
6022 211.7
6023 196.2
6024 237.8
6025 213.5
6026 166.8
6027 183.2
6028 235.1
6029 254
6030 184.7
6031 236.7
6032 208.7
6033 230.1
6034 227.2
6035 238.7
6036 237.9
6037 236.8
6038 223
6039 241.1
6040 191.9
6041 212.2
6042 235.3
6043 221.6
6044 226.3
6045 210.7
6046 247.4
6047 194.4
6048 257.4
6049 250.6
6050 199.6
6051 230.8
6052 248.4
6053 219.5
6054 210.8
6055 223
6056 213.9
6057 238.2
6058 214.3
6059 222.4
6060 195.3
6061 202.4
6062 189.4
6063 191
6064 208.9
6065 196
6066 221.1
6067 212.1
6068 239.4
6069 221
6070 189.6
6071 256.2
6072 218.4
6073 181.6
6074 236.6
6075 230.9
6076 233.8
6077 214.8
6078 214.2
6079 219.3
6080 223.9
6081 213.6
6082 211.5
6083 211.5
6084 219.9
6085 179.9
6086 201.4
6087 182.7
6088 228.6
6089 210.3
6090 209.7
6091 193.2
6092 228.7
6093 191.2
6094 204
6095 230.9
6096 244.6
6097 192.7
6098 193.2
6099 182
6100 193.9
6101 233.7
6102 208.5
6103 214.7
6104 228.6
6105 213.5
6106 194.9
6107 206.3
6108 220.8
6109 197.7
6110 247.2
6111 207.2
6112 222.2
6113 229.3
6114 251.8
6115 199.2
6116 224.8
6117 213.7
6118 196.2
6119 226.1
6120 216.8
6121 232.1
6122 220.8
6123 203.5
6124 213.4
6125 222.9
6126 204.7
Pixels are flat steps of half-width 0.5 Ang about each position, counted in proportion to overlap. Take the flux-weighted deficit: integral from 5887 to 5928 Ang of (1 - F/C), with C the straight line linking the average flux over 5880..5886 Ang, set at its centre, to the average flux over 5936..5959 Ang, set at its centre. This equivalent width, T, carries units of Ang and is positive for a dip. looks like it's 3.6 Ang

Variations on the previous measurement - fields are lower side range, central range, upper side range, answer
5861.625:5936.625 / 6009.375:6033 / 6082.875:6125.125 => 0.32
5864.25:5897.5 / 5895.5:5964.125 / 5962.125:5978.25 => 0.82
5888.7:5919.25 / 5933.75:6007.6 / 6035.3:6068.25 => -3.50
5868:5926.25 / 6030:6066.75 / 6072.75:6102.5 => -1.82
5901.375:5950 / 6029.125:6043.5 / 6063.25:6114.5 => -0.62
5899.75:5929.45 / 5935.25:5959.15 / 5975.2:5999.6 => -1.17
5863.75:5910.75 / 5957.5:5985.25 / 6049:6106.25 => -0.74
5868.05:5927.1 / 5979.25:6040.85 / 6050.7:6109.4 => -0.95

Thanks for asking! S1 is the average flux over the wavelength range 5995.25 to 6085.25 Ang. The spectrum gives 218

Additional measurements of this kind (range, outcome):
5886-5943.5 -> 206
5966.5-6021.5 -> 214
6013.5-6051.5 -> 217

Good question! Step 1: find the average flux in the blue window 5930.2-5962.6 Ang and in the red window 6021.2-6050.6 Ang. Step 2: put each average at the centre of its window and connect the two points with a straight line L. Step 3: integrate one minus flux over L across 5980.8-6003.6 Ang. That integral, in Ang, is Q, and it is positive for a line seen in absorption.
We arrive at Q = 0.9 Ang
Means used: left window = 219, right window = 221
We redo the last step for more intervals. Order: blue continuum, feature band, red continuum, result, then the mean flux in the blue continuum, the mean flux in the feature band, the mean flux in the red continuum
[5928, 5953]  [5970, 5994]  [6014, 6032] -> 0.4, 223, 211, 207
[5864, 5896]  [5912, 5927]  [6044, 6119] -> 0.1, 209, 209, 215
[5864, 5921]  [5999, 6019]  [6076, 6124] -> -0.9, 206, 219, 213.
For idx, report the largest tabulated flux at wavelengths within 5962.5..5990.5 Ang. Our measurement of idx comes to 241.4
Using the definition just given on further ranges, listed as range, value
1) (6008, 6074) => 257.4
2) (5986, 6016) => 255.5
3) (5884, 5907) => 240.4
